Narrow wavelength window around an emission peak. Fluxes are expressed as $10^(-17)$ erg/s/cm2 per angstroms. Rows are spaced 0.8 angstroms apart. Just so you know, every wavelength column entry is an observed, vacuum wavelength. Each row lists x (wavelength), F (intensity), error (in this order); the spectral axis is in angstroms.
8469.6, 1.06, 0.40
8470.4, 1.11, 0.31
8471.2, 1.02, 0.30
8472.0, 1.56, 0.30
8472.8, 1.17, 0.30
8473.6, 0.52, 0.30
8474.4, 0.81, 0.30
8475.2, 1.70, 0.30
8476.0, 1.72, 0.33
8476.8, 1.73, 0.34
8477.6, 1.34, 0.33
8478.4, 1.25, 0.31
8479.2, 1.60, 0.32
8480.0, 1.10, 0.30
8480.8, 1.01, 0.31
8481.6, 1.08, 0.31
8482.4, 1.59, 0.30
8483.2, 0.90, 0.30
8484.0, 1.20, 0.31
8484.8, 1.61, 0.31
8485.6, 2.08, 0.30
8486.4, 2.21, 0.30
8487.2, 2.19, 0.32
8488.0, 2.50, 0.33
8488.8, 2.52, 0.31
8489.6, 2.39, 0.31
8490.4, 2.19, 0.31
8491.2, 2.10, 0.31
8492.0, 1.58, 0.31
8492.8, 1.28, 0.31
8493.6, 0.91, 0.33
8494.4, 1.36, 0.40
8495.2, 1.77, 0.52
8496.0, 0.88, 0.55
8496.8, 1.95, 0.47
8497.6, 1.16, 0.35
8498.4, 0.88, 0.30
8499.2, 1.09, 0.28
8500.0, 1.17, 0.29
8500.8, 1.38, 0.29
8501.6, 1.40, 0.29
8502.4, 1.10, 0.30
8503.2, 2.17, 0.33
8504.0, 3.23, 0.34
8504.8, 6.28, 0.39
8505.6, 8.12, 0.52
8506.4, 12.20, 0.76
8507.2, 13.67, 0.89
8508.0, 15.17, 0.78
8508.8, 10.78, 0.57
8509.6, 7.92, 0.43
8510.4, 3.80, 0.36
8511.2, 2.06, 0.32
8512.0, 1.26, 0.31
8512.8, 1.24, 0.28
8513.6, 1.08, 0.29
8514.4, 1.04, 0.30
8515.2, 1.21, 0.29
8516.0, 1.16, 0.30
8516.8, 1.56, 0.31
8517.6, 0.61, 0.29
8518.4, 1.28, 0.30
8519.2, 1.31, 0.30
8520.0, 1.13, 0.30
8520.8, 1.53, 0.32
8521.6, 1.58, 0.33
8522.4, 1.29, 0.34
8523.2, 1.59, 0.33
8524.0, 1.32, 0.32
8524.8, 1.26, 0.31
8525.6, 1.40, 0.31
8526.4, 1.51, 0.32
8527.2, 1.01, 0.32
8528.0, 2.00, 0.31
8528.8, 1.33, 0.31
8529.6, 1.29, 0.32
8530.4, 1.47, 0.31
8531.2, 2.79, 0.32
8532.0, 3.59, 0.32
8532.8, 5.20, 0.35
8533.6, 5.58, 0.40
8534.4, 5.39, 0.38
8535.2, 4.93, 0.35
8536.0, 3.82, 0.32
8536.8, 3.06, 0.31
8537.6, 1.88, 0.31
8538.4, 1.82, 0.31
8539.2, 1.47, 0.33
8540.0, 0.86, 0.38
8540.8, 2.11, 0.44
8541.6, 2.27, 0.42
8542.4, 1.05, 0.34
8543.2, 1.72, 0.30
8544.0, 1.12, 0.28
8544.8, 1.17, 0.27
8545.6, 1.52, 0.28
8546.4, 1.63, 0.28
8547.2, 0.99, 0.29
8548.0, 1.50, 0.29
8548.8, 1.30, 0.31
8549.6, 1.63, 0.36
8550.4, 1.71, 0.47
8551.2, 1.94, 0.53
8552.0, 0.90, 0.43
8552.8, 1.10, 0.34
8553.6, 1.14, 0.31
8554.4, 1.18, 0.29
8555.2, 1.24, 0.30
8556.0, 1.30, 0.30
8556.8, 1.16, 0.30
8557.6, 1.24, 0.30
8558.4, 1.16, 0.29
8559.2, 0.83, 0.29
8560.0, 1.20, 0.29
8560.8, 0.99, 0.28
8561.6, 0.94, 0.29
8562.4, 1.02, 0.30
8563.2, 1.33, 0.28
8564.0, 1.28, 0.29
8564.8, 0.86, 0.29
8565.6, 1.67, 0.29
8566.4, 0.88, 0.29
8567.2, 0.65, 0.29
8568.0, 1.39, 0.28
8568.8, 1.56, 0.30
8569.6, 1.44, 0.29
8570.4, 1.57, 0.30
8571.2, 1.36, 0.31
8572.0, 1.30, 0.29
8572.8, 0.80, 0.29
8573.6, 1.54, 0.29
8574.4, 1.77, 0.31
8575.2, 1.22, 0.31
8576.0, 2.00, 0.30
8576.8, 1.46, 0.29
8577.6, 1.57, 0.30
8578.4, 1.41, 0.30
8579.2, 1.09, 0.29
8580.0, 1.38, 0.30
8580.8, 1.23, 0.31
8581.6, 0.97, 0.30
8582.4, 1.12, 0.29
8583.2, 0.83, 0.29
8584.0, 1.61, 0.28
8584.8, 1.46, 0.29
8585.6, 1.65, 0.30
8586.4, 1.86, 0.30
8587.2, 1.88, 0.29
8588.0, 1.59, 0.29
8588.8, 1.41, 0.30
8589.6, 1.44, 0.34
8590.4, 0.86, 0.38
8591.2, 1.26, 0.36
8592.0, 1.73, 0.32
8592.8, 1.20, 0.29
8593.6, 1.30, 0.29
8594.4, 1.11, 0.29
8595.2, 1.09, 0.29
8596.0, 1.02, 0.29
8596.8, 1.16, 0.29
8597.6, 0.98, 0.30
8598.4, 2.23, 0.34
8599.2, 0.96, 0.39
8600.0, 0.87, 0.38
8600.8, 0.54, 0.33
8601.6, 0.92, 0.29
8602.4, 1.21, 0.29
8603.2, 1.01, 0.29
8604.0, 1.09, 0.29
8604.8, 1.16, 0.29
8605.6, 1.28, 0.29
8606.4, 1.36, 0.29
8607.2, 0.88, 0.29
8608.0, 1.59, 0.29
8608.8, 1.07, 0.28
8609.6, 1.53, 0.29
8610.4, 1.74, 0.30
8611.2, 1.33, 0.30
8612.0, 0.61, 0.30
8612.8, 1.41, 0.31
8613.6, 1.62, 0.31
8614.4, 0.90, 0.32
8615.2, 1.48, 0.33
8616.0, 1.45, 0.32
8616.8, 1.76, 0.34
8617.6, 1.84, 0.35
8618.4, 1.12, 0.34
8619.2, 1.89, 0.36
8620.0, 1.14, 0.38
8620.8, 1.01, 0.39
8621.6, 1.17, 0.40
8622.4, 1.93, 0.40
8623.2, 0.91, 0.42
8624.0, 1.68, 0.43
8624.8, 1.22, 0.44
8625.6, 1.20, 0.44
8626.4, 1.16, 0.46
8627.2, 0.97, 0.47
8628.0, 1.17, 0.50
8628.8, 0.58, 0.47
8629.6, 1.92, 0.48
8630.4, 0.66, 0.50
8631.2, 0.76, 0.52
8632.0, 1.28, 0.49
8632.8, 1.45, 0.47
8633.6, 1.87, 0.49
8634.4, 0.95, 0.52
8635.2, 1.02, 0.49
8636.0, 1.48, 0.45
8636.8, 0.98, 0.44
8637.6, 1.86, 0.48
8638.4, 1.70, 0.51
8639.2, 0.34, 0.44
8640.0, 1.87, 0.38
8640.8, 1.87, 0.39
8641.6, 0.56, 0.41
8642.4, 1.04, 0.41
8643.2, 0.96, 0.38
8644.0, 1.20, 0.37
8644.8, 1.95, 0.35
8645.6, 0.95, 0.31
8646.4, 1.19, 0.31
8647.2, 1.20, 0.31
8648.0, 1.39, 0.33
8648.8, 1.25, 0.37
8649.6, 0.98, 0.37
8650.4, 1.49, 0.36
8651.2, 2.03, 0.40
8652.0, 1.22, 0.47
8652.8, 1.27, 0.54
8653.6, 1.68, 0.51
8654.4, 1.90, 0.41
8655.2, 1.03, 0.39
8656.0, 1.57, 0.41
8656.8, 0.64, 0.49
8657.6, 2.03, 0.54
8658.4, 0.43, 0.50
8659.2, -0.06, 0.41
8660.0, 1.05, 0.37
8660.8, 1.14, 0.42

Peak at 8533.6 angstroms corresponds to [N II]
